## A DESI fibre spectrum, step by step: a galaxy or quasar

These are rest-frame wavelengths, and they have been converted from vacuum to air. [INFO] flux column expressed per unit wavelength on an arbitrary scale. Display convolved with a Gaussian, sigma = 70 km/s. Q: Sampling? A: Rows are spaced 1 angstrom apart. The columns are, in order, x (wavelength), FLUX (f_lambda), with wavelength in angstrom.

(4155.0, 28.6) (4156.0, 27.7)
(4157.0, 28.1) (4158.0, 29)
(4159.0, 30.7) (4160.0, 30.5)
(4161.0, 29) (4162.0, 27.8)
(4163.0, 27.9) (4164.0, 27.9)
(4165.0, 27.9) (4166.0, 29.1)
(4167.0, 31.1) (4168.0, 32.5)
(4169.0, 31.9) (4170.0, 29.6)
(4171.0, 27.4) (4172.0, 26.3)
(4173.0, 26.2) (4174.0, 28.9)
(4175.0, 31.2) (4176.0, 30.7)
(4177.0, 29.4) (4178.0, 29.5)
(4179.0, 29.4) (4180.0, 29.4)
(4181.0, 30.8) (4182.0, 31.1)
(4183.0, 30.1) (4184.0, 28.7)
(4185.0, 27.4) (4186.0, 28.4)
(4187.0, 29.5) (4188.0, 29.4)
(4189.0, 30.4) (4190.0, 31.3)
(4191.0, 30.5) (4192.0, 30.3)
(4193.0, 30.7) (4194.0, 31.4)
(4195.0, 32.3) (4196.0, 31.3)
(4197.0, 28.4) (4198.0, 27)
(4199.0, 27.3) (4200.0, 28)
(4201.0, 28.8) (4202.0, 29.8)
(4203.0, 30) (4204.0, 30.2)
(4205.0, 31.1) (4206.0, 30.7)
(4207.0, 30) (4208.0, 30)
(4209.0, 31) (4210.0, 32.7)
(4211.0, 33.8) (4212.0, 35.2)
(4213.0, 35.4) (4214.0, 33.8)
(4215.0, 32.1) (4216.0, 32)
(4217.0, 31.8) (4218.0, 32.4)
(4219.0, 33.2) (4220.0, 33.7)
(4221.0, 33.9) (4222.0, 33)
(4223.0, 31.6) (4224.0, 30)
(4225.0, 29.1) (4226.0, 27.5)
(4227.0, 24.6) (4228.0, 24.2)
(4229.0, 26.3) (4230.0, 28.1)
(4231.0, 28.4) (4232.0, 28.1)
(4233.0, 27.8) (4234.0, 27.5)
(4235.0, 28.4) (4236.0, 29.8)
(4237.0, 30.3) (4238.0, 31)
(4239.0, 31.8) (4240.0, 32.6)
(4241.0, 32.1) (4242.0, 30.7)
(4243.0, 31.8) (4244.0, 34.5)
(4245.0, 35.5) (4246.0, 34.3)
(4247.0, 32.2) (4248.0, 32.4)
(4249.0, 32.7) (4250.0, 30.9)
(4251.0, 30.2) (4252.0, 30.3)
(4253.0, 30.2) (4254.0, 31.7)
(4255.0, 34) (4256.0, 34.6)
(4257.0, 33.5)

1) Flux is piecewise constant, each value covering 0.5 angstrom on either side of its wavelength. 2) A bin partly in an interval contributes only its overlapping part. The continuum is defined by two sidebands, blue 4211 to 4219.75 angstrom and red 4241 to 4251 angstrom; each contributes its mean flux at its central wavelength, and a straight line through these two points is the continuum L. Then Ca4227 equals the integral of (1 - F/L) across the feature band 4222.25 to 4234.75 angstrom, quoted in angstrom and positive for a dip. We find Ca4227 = 1.9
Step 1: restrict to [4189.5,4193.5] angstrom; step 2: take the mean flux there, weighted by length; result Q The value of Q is 30.7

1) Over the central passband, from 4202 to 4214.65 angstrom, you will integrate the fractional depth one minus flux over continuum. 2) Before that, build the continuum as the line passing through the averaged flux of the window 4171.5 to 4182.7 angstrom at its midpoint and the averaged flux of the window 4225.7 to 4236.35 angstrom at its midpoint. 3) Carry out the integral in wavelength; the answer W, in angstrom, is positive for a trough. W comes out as -1.7 angstrom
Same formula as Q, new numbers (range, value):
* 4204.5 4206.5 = 30.9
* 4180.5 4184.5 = 30.2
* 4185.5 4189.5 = 29.4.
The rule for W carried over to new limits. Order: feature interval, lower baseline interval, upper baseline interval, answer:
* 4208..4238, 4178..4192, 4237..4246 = 0.96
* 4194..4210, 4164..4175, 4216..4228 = 0.14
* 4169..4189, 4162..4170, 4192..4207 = 0.32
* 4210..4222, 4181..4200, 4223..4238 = -1.95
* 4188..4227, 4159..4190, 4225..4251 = -1.61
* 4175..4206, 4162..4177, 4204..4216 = 0.95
